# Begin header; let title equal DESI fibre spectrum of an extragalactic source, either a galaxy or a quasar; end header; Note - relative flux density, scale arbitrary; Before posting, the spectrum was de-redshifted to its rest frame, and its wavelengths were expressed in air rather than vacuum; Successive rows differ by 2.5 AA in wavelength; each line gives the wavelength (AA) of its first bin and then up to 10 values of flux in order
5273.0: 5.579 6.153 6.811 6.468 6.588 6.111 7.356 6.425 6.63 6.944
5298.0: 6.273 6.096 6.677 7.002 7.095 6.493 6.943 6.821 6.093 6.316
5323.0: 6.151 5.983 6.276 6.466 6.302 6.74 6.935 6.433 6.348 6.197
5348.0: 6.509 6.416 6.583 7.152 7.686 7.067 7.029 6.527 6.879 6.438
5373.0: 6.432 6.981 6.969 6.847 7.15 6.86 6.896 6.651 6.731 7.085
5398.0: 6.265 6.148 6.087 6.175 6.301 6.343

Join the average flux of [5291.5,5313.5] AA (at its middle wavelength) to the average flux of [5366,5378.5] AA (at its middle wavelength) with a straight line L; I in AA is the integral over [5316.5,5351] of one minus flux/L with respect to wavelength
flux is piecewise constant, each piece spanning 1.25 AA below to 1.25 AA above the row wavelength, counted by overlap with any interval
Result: 1.6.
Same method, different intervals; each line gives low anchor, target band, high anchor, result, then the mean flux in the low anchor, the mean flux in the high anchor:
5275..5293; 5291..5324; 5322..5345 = -0.4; 6.58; 6.4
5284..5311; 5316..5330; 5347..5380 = 1.0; 6.65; 6.82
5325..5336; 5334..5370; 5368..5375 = -1.5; 6.35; 6.57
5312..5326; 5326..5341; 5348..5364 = 0.3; 6.4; 6.95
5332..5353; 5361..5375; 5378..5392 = 0.1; 6.49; 6.89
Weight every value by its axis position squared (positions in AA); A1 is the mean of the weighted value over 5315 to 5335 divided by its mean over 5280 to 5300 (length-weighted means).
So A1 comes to 1.0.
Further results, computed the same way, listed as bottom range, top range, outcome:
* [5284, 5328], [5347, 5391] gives 1.07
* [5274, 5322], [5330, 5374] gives 1.03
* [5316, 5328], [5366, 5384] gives 1.12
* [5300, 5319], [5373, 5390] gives 1.06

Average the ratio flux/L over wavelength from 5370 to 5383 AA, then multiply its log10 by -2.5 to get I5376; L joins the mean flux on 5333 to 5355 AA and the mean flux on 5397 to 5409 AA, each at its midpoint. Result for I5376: -0.07 mag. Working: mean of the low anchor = 6.53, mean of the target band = 6.79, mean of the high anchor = 6.19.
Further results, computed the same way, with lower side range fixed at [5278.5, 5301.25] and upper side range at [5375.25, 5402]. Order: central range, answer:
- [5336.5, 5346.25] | 0.03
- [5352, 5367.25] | -0.05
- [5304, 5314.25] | -0.04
